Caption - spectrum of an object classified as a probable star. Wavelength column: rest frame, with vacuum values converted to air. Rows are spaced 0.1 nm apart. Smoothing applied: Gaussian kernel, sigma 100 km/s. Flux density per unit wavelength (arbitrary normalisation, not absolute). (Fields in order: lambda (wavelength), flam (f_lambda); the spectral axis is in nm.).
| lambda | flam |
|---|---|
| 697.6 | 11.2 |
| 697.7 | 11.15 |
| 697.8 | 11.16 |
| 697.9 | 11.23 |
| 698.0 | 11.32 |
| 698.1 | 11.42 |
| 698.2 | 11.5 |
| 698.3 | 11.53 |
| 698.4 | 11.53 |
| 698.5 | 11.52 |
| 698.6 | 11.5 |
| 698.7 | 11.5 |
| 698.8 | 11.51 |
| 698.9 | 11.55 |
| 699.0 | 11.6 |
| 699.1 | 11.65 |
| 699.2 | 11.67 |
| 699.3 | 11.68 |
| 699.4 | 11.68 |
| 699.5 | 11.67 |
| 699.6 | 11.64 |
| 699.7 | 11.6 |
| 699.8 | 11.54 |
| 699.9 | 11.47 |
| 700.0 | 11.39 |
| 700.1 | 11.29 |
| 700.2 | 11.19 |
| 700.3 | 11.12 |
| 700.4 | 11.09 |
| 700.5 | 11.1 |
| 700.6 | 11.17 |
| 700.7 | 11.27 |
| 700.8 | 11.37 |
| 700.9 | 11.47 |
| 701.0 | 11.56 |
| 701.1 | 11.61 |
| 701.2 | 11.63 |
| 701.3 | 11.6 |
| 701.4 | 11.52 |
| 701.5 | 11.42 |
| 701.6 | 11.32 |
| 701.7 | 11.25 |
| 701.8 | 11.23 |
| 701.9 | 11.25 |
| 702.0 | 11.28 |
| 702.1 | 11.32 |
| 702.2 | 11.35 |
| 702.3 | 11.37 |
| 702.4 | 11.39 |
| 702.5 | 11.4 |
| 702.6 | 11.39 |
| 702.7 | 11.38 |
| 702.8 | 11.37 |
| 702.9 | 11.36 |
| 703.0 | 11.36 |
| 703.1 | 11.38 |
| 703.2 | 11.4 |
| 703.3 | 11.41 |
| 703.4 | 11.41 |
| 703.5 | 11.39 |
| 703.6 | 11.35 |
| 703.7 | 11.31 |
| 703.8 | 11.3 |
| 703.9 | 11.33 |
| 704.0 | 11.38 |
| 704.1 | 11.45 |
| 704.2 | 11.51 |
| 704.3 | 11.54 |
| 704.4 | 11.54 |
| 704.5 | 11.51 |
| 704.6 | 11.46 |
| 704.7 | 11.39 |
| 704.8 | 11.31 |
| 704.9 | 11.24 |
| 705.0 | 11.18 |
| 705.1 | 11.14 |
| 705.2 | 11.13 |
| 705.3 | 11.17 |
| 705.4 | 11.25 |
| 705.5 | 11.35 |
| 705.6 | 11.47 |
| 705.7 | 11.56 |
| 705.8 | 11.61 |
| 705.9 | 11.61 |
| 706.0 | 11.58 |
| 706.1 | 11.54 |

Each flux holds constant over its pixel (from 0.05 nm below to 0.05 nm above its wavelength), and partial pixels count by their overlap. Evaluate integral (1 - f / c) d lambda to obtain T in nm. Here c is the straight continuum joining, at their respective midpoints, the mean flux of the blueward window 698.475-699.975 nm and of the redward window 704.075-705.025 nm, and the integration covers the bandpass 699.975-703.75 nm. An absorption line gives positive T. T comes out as 0.048 nm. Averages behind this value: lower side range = 11.6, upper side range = 11.4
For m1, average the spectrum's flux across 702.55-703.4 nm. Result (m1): 11.4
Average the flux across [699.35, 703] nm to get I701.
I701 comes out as 11.4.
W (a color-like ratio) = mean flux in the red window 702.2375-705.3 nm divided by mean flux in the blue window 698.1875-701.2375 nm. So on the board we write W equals 0.99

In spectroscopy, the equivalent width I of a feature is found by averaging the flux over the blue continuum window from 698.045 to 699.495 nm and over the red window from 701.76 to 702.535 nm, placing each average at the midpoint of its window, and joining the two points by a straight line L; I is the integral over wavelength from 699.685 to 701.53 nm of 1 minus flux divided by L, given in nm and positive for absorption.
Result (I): 0.01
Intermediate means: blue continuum 11.6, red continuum 11.3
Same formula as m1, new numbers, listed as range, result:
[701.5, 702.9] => 11.3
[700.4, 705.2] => 11.4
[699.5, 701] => 11.4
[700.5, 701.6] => 11.4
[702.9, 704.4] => 11.4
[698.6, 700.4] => 11.5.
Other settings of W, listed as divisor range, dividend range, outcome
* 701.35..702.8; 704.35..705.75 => 1.00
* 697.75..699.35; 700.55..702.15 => 0.99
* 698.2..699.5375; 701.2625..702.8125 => 0.98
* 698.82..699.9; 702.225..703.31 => 0.98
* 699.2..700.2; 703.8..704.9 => 0.99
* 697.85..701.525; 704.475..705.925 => 0.99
